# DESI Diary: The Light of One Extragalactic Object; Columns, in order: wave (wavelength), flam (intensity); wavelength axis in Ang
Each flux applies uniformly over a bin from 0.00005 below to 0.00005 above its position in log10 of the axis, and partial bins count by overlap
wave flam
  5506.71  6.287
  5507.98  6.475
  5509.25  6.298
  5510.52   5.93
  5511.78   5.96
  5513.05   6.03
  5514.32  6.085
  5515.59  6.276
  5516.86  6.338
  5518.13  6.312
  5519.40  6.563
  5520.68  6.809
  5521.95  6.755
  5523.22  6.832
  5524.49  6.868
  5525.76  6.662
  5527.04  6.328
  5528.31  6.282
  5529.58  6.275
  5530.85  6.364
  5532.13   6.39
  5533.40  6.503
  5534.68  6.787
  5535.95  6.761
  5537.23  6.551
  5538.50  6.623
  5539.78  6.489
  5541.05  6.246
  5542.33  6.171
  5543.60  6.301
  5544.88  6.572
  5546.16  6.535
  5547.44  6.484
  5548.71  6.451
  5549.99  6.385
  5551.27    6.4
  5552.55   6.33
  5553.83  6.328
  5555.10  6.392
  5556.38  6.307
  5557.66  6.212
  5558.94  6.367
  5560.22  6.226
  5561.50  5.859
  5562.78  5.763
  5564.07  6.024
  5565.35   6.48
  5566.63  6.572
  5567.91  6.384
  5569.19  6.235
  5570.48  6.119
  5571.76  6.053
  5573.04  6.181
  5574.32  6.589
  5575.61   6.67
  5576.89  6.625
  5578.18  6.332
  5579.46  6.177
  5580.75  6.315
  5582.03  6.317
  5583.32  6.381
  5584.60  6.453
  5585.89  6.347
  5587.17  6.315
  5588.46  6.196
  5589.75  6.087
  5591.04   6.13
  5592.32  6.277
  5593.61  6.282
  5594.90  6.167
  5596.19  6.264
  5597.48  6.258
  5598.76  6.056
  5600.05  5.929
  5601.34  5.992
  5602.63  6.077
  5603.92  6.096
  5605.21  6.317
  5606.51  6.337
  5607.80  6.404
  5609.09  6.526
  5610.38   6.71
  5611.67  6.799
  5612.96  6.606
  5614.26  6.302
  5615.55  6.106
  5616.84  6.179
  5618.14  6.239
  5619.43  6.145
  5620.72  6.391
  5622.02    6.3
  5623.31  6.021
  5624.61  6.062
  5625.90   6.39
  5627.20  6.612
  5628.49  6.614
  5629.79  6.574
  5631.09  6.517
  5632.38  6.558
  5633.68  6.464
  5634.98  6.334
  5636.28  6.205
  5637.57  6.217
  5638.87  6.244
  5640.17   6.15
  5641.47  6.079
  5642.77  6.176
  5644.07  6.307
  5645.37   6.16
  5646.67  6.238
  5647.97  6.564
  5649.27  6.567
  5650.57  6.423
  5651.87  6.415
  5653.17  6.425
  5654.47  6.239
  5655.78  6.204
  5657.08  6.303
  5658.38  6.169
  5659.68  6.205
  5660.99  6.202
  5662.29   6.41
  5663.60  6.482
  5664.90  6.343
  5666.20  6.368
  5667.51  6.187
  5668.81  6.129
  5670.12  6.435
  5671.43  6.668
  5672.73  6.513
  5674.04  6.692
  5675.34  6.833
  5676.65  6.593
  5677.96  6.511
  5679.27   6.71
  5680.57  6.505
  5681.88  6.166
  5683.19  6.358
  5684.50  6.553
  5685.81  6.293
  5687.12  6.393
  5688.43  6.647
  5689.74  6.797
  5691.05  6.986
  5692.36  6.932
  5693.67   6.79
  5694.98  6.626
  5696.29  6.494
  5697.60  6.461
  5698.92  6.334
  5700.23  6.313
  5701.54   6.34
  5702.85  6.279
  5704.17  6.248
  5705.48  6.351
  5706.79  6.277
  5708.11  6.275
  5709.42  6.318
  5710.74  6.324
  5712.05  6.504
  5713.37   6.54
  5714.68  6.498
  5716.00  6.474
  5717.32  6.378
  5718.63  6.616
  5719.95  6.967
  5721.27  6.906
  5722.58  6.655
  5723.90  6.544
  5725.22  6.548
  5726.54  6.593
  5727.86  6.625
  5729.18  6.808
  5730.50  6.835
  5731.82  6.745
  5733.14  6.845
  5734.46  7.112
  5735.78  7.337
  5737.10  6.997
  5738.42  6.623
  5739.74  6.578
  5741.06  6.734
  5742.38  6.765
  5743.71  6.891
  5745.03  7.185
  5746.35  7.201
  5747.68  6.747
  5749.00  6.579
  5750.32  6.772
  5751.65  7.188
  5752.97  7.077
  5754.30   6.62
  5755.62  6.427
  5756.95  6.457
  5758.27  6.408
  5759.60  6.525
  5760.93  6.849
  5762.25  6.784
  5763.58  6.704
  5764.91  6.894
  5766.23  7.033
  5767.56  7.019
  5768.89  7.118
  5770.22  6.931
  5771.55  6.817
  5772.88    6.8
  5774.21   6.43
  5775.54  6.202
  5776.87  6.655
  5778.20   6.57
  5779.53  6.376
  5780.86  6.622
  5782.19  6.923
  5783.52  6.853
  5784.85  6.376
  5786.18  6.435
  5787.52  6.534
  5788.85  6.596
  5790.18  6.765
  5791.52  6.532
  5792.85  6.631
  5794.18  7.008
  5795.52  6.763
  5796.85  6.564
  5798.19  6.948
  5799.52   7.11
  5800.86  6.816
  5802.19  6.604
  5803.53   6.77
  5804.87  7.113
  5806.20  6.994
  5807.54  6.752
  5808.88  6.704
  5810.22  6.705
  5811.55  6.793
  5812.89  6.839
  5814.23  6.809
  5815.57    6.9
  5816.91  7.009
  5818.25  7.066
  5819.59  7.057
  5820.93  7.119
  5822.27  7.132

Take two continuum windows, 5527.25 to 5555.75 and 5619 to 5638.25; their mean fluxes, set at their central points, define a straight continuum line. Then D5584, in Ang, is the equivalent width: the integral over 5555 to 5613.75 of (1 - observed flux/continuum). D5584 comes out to 1.1 Ang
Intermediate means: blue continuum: 6.44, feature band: 6.29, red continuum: 6.36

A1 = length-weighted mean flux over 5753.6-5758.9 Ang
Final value 6.48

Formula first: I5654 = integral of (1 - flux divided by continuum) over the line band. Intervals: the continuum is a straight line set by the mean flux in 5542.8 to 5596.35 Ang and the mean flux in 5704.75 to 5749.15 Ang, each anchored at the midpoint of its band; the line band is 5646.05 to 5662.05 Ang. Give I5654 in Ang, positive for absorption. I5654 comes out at 0.4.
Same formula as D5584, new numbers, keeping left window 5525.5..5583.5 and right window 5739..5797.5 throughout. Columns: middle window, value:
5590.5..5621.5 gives 0.8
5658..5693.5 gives 0.4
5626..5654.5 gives 0.6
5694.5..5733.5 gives 0.7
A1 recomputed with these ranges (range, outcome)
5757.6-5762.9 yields 6.65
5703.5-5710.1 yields 6.29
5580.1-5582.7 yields 6.31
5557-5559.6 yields 6.29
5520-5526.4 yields 6.78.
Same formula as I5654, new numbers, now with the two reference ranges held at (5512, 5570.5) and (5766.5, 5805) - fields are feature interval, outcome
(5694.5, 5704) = 0.3 Ang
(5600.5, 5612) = 0.2 Ang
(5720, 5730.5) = -0.1 Ang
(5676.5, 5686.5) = 0.2 Ang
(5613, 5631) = 0.5 Ang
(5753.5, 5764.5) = 0.1 Ang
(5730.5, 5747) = -0.6 Ang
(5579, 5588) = 0.2 Ang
